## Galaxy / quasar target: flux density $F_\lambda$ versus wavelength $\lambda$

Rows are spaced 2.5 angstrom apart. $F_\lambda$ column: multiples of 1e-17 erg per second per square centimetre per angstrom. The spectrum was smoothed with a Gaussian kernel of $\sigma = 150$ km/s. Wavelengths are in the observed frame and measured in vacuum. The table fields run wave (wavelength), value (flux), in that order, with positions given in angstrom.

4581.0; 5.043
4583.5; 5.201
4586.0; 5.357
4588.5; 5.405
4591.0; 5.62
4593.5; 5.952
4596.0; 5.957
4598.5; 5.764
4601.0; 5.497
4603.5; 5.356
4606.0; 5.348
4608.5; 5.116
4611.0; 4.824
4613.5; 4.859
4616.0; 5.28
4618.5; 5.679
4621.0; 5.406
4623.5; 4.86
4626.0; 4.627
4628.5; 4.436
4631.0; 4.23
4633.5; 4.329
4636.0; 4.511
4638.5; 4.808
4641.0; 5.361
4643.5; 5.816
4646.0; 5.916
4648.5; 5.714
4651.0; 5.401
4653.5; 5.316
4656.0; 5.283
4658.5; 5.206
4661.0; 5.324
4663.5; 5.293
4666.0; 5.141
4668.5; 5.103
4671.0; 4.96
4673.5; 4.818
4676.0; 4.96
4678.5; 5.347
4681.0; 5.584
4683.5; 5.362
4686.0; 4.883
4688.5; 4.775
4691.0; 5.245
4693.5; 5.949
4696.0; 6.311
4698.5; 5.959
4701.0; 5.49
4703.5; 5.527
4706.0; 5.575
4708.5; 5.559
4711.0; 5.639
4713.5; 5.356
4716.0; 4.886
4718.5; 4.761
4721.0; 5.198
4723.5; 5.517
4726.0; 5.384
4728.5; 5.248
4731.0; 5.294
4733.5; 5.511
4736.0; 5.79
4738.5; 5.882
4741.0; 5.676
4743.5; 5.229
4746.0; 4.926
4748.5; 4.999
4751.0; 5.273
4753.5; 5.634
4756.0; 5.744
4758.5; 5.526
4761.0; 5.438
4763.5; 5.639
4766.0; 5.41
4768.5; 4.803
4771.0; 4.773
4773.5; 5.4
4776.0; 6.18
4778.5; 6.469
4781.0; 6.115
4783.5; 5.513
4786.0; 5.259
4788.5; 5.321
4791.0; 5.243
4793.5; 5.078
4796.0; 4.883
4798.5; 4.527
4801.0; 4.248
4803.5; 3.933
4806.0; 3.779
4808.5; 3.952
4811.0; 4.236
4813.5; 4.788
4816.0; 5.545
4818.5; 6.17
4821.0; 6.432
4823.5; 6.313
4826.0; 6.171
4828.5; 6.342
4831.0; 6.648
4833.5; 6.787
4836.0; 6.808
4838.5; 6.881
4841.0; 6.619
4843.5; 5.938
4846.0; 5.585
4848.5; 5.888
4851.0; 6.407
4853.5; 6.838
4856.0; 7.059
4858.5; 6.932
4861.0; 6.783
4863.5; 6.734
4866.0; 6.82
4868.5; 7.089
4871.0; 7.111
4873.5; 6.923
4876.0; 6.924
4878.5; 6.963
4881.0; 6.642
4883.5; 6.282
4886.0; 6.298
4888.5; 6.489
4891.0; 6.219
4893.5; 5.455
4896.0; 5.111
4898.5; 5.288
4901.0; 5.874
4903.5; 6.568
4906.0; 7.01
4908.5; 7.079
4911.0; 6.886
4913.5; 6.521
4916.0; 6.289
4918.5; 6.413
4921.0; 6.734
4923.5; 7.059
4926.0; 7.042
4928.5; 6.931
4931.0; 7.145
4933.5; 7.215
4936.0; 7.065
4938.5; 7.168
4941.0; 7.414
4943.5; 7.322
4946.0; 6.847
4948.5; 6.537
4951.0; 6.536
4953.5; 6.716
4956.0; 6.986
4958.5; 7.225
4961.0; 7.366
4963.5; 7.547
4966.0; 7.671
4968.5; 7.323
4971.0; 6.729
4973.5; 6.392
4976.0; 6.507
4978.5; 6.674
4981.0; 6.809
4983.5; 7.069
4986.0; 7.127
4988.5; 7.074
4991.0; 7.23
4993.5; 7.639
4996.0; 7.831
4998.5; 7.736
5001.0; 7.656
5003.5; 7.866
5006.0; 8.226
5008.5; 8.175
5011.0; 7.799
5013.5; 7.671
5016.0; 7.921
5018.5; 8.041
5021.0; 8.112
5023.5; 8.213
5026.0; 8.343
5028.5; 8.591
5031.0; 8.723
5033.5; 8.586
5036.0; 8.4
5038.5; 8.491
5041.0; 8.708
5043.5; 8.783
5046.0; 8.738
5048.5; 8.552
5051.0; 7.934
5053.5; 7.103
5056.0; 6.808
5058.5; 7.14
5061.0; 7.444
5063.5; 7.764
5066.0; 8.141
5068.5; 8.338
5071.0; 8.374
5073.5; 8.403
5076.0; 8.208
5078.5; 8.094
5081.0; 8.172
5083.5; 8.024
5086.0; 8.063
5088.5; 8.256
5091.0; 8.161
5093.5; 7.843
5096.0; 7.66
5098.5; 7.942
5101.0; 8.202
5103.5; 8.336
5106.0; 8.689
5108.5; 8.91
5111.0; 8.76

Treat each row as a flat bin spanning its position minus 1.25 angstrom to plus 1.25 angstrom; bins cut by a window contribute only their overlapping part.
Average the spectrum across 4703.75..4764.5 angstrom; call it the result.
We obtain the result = 5.4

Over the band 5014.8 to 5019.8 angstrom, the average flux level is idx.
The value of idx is 7.98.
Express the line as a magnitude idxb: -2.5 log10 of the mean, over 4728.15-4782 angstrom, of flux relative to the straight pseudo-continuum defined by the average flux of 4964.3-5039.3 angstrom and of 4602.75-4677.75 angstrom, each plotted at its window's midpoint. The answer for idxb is 0.08 mag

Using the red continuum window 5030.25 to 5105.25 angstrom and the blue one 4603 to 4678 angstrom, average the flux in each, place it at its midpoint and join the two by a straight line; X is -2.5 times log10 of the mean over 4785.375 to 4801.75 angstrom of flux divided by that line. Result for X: 0.24 mag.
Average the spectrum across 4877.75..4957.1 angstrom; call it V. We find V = 6.63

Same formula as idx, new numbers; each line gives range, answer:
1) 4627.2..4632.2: 4.34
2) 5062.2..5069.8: 8.08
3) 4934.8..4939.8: 7.12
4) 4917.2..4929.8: 6.83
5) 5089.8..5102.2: 7.96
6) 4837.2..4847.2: 6.26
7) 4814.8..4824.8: 6.12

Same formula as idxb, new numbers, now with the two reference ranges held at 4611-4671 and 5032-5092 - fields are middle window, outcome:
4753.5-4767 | 0.076 mag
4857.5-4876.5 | -0.030 mag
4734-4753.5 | 0.083 mag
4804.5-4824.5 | 0.235 mag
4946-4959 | 0.085 mag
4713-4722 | 0.130 mag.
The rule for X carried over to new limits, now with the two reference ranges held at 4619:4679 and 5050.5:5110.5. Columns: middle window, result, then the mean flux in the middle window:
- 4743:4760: 0.088 mag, 5.34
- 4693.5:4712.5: -0.053 mag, 5.73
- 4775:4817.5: 0.211 mag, 5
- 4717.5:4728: 0.073 mag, 5.23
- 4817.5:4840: -0.034 mag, 6.51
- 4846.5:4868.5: -0.027 mag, 6.67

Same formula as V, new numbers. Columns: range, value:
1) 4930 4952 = 7.03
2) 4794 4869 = 5.88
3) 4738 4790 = 5.48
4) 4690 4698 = 5.87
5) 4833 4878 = 6.68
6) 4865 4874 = 7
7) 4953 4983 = 7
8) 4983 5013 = 7.63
